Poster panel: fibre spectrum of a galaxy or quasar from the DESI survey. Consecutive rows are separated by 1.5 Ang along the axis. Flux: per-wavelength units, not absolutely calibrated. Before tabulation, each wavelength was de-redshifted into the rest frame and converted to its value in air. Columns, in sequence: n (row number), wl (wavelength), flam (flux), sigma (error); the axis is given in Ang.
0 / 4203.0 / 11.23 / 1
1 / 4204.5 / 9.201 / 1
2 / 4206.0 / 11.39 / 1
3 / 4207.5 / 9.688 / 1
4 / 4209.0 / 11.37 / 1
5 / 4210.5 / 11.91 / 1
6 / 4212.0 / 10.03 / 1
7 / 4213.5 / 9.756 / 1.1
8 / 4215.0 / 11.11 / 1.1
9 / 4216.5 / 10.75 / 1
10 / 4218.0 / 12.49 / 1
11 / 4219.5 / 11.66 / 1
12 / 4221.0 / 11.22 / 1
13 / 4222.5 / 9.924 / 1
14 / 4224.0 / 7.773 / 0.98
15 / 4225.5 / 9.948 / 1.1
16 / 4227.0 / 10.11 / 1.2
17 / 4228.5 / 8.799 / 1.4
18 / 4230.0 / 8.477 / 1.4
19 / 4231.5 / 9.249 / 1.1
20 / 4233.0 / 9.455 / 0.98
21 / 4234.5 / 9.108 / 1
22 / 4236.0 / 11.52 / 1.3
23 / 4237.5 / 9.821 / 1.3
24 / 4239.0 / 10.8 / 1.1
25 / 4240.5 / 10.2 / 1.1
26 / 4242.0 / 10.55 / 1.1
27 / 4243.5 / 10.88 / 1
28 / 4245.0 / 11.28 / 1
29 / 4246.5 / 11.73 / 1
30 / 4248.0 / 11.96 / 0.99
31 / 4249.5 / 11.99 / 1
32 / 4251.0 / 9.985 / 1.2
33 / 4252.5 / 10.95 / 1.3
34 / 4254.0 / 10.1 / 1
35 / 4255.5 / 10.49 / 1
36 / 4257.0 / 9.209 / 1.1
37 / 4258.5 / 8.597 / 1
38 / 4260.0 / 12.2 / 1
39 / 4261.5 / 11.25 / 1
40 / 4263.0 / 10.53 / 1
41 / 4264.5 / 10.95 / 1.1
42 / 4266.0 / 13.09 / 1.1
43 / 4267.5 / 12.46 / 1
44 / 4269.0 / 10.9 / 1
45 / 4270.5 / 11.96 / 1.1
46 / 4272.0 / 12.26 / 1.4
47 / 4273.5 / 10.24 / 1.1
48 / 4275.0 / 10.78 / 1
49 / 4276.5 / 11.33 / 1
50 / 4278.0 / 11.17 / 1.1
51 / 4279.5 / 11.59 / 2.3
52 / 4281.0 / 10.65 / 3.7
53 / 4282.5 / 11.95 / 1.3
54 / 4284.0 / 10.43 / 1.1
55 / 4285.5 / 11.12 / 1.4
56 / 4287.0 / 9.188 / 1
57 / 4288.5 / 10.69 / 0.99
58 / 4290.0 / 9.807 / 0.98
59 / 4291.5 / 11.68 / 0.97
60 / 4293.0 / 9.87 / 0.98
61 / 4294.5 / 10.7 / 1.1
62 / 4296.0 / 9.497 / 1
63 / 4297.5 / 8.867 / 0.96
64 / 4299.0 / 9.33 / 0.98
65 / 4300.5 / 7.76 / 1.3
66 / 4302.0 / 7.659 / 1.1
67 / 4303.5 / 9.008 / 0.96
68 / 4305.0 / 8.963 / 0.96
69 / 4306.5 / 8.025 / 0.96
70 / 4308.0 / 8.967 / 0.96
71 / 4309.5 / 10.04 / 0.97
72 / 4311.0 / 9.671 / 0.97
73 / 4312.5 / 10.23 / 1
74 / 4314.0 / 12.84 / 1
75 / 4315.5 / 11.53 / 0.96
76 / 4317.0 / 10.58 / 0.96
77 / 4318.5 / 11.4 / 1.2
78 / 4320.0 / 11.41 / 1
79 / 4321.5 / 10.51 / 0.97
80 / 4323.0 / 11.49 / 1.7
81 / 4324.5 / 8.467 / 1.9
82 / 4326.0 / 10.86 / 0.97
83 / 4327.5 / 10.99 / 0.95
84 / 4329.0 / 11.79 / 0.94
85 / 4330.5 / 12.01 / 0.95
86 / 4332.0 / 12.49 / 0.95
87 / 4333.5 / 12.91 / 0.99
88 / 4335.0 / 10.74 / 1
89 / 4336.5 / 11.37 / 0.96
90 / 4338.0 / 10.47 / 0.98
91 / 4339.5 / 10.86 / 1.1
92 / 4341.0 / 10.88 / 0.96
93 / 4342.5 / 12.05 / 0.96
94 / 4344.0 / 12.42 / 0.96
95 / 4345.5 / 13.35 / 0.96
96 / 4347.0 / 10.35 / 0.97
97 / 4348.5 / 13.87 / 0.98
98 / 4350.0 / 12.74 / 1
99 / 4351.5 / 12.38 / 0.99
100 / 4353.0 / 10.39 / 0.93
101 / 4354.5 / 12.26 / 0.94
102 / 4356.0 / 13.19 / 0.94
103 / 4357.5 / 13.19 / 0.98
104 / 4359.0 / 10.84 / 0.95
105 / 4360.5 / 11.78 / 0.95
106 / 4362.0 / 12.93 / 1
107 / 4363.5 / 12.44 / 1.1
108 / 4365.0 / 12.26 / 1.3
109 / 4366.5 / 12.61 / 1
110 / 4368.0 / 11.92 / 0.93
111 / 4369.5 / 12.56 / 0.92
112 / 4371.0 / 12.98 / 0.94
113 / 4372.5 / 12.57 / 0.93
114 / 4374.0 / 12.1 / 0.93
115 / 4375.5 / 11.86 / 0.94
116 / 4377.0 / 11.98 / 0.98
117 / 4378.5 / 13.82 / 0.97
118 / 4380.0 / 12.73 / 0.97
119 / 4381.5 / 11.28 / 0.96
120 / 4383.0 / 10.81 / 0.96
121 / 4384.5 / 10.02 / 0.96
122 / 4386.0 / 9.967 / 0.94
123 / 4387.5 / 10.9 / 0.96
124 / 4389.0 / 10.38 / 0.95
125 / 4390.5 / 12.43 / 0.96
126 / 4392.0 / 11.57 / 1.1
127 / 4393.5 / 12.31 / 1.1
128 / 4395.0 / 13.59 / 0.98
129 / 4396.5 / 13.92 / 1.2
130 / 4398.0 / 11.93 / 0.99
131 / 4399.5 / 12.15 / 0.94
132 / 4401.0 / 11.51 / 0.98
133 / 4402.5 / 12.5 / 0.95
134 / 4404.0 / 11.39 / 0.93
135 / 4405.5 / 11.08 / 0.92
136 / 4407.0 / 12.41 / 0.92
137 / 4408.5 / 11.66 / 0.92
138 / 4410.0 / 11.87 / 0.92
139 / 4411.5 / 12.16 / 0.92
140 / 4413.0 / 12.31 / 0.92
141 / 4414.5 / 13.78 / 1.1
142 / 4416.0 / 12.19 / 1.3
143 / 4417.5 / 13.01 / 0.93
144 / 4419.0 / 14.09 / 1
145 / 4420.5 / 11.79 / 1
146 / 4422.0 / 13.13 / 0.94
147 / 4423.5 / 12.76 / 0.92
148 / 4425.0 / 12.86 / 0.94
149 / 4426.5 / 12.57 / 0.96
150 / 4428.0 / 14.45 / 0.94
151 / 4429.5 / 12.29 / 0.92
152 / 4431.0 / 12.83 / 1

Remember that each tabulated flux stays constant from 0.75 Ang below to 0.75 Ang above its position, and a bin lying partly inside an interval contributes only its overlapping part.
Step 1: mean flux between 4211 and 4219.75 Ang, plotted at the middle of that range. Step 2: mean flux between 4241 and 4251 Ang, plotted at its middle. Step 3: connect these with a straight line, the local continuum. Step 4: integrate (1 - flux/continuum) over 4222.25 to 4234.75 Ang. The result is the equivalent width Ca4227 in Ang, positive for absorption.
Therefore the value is 2.1 Ang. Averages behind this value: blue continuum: 11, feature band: 9.18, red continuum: 11.3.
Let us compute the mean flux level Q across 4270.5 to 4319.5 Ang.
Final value 10.3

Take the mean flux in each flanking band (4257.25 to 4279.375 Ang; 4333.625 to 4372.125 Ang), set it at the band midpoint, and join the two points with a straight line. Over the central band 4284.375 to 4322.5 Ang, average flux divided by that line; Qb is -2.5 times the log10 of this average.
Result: 0.16 mag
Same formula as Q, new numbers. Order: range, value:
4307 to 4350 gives 11.2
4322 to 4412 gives 11.9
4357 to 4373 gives 12.4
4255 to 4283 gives 11.1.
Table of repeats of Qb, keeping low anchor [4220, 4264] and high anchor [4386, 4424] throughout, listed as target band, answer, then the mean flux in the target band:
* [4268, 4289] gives -0.03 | 11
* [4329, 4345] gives -0.02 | 11.7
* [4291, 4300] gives 0.11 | 9.88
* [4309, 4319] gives 0.02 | 10.9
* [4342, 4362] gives -0.06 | 12.2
